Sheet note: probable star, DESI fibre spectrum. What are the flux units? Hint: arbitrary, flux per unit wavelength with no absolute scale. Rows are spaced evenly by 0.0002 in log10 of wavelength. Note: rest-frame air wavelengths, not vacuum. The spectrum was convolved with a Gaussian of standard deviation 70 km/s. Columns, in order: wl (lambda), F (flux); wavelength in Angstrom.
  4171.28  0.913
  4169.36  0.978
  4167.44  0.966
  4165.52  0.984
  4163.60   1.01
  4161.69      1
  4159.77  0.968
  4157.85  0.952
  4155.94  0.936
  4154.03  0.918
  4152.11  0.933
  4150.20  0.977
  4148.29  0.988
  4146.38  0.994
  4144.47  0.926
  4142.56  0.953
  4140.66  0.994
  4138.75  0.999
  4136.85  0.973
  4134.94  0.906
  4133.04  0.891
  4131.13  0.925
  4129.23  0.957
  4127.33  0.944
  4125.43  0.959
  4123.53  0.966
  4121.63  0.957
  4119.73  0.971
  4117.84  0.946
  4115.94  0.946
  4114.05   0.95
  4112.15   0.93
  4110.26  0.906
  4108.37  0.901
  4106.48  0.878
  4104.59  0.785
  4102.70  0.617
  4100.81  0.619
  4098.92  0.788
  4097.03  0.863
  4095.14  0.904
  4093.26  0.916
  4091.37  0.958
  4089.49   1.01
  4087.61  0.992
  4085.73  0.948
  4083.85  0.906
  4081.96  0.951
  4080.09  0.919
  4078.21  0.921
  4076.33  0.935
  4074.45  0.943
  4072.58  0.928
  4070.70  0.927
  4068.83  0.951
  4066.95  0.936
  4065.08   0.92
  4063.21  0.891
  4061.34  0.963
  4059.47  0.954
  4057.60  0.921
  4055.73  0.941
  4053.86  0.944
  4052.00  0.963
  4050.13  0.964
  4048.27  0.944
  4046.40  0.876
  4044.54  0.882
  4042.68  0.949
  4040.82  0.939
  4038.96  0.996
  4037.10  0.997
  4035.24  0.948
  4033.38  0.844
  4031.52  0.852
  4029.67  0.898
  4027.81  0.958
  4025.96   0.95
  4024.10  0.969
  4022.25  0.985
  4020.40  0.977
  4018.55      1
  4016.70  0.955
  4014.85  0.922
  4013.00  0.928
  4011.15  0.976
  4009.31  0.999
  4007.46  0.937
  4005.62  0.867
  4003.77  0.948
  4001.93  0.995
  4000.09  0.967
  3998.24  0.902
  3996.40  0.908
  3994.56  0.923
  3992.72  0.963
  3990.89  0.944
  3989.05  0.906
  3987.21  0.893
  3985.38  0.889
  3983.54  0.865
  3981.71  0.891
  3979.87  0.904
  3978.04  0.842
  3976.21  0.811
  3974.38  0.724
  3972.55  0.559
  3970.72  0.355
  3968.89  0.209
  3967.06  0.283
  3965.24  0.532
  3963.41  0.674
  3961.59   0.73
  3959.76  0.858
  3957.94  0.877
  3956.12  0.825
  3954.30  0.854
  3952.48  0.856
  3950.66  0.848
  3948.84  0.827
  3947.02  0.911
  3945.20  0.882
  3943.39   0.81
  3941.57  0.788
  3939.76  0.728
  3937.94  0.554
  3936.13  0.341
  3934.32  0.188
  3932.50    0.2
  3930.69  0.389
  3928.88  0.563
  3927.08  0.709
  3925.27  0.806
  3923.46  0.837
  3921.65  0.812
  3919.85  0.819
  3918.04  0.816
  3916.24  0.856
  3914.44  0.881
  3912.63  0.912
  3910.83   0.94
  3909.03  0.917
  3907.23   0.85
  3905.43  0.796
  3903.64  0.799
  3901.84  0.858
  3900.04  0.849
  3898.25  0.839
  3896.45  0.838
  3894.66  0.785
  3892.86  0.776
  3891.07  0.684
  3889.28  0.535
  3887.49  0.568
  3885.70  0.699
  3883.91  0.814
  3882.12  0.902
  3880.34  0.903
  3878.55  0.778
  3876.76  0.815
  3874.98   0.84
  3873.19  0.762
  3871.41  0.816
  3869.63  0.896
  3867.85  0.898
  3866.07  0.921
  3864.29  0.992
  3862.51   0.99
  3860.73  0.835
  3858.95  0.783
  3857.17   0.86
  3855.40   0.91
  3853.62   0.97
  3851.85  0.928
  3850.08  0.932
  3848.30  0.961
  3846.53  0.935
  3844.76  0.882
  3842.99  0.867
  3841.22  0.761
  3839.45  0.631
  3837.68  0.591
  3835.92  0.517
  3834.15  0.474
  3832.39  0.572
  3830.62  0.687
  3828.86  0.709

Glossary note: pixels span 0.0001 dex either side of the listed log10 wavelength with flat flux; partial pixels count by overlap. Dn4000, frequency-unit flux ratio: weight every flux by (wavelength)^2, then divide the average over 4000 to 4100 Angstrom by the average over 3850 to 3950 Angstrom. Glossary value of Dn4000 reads 1.29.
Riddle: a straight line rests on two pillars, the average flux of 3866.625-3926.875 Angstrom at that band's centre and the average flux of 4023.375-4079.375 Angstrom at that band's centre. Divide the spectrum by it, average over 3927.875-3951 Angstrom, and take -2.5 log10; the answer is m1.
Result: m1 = 0.35 mag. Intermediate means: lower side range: 0.814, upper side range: 0.933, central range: 0.613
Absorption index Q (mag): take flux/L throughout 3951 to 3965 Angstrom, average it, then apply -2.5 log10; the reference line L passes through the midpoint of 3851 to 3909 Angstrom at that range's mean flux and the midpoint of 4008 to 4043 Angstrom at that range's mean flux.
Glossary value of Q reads 0.121 mag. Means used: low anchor 0.829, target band 0.799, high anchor 0.949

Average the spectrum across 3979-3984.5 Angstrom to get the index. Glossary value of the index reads 0.885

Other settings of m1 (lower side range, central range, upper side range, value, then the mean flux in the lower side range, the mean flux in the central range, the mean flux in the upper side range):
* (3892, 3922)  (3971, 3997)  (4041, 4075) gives 0.06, 0.844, 0.846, 0.933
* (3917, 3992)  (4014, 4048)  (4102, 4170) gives -0.16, 0.711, 0.939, 0.94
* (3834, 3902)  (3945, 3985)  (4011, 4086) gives 0.20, 0.813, 0.732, 0.938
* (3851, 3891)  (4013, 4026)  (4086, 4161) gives -0.09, 0.834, 0.964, 0.921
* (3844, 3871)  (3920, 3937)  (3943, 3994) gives 0.44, 0.911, 0.551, 0.769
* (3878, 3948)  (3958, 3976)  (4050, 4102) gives 0.36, 0.741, 0.573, 0.918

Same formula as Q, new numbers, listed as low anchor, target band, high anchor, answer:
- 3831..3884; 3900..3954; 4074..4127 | 0.14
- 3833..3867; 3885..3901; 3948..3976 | 0.05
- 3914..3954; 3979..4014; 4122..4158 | -0.19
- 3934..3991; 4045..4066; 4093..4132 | -0.13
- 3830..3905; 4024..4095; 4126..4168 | -0.03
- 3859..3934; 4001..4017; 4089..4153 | -0.12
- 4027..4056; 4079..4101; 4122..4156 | 0.04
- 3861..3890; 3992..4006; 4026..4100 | -0.05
